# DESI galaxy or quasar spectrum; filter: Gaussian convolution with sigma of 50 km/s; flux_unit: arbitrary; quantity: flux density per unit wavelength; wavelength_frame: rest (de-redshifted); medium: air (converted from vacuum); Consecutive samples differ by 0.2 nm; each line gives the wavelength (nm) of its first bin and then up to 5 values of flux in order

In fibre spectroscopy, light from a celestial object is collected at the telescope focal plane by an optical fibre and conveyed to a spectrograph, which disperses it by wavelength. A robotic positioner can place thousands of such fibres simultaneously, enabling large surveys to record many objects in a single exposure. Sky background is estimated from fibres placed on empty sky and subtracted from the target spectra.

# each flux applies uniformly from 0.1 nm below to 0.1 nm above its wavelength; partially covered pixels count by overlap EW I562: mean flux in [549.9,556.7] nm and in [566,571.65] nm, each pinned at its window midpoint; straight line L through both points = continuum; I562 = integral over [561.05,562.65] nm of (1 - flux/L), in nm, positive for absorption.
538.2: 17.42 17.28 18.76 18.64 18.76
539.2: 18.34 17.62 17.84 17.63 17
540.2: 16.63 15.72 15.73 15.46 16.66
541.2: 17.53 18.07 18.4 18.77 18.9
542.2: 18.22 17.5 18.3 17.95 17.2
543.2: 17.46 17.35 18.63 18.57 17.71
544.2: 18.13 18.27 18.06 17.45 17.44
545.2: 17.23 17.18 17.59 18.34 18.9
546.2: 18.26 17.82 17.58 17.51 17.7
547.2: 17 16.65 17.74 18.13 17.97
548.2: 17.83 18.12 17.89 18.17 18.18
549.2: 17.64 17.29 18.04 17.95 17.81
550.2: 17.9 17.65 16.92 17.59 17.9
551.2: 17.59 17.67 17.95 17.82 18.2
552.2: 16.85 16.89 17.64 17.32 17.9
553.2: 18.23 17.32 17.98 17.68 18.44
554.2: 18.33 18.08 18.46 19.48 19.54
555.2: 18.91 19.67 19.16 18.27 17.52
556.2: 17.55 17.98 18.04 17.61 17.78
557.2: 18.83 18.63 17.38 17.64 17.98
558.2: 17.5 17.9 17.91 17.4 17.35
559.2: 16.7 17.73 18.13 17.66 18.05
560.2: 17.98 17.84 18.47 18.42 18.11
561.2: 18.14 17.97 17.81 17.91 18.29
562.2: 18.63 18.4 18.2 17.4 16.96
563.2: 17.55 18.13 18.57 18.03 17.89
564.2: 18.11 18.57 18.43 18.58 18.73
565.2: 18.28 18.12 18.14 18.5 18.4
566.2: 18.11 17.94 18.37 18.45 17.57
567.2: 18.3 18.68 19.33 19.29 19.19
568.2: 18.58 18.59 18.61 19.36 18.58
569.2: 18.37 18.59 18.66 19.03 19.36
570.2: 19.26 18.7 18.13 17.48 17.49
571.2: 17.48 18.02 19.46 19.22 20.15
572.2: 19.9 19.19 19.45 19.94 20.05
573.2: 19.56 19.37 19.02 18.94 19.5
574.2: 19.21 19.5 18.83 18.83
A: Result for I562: 0.01 nm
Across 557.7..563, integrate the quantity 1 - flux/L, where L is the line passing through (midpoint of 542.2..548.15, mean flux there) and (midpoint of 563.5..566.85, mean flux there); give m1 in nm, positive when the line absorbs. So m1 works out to 0.09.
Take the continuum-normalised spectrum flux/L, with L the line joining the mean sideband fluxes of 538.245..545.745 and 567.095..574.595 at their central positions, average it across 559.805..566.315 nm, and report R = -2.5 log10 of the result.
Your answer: 0.03 mag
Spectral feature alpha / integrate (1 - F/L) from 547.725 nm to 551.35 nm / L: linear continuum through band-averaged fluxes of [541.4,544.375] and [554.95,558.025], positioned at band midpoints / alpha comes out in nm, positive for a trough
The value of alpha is 0.07 nm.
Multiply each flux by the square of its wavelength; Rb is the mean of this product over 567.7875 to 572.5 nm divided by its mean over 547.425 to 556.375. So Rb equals 1.1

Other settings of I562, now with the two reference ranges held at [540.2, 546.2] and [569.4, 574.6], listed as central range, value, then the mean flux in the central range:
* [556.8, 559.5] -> 0.093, 17.7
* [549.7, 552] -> 0.039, 17.7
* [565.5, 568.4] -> 0.046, 18.5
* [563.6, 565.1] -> 0.026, 18.4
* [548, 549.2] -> -0.005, 18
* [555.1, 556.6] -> -0.012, 18.4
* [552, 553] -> 0.042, 17.4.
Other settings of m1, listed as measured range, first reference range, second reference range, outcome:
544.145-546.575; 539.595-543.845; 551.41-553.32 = -0.04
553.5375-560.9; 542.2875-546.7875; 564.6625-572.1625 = 0.05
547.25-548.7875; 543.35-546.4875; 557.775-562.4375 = 0.02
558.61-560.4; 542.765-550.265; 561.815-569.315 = 0.05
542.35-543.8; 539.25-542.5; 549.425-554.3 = -0.03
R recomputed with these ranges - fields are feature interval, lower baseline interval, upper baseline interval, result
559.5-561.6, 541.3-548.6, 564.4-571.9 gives 0.02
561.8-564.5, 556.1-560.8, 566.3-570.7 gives 0.01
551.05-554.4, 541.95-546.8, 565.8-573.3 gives 0.03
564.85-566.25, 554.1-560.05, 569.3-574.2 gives 0.02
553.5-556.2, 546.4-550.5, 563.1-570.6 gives -0.03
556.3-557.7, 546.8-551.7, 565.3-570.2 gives 0.00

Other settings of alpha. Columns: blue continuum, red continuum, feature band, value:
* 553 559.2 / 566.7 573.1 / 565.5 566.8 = 0.03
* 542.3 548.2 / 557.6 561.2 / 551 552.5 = 0.02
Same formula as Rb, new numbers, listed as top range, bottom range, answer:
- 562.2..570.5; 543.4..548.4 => 1.11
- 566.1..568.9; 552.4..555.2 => 1.08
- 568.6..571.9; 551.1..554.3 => 1.11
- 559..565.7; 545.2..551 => 1.07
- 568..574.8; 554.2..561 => 1.10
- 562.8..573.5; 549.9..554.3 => 1.11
